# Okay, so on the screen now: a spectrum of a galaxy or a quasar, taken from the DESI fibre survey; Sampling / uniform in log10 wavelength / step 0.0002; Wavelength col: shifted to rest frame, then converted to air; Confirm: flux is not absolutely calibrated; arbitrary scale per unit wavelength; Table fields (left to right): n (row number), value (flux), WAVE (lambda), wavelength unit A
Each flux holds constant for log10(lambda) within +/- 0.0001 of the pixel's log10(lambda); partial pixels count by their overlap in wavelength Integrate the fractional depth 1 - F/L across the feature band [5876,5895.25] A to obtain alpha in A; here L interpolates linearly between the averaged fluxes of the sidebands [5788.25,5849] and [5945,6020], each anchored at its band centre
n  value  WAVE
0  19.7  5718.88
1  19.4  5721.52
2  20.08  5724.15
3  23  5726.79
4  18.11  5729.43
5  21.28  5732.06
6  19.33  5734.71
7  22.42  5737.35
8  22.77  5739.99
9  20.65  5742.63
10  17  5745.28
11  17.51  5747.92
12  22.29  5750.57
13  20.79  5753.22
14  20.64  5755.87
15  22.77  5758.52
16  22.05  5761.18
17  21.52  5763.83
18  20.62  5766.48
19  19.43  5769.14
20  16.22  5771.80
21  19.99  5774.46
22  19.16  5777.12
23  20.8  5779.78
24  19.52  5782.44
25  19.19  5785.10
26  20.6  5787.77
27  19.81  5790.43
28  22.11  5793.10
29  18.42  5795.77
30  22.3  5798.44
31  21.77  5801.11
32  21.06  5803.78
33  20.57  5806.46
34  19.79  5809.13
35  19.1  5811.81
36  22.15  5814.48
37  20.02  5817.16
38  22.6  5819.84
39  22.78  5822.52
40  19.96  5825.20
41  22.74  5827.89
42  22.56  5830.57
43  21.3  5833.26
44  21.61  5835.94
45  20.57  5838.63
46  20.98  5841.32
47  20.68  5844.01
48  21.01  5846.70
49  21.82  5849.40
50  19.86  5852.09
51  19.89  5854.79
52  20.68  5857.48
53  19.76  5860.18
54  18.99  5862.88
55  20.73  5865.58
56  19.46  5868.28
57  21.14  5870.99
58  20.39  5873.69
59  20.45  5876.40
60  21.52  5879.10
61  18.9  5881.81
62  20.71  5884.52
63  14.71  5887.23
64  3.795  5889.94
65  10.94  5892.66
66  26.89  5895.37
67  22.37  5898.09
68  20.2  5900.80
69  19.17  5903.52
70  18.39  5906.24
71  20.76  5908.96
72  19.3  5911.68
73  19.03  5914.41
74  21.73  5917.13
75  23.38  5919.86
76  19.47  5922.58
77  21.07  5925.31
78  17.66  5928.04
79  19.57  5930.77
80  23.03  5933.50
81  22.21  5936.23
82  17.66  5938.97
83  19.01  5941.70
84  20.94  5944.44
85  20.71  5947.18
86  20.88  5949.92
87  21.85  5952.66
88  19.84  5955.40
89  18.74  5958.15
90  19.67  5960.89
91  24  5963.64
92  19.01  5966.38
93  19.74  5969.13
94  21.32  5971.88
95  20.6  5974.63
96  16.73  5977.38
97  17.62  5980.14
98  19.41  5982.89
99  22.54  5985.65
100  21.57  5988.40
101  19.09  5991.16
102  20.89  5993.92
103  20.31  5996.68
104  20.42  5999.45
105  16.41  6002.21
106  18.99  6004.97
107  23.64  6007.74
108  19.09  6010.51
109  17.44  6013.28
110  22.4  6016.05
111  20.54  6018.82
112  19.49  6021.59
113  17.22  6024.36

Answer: 4.1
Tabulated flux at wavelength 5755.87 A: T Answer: 20.64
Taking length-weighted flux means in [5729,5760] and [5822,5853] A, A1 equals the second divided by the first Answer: 1.0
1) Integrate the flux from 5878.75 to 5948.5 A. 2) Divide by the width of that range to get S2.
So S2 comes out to 19.3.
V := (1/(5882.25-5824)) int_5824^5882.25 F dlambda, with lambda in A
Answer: 20.7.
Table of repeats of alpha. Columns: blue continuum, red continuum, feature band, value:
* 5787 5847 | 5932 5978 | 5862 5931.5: 4.8 A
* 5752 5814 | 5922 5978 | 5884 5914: 3.5 A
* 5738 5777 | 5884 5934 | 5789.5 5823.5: -1.9 A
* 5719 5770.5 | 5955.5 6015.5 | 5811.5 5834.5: -1.4 A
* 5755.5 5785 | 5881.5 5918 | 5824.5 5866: -3.8 A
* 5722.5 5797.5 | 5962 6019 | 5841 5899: 2.6 A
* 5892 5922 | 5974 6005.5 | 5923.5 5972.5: -1.0 A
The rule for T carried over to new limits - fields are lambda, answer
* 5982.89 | 19.41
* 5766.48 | 20.62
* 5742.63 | 20.65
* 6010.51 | 19.09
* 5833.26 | 21.3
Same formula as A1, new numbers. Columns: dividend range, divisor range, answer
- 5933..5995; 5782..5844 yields 0.97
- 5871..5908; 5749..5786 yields 0.91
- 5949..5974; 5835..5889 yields 1.03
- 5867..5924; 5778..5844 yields 0.92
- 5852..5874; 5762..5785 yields 1.02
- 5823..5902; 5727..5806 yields 0.97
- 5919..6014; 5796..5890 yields 0.99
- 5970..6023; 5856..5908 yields 1.05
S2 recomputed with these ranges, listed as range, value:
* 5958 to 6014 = 19.9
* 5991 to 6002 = 19.9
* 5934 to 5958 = 20.4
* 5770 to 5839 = 20.6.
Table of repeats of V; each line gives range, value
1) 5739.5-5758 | 20.2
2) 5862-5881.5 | 20.3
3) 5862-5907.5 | 18.7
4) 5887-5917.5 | 18.1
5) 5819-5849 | 21.5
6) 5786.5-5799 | 20.5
